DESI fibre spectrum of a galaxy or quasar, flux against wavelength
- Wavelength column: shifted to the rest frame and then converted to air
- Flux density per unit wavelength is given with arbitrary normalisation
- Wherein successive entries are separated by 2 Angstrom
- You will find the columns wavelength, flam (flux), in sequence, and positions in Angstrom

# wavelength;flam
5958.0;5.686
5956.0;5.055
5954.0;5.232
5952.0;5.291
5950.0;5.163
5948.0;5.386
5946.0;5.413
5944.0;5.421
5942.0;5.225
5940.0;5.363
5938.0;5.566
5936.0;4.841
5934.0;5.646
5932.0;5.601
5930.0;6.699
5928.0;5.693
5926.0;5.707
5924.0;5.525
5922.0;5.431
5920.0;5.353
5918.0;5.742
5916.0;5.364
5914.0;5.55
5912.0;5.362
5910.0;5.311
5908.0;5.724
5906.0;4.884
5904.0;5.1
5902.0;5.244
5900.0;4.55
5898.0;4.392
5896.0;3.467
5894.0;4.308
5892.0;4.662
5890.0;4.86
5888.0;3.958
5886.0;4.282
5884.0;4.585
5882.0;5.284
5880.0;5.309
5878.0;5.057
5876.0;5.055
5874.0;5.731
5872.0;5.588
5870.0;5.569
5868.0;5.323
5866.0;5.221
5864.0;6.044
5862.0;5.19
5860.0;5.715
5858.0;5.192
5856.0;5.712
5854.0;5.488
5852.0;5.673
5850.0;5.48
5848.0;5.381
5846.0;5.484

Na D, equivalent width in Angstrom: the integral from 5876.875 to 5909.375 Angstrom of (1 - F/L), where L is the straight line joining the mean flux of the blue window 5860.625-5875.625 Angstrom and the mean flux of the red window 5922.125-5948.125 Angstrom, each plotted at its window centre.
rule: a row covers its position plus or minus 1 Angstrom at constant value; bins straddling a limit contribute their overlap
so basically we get 4.63 Angstrom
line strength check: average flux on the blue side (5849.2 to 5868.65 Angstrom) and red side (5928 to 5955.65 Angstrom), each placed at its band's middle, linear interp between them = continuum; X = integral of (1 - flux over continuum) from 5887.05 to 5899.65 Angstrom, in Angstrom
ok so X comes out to 2.74 Angstrom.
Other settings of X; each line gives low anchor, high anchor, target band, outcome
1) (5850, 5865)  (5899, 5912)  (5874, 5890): 1.5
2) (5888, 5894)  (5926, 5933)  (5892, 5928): 0.9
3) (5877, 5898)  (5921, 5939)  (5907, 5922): -0.7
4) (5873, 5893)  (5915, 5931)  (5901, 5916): 0.2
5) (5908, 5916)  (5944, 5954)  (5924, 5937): -0.7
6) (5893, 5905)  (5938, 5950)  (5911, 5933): -3.1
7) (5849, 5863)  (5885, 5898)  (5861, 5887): -2.0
